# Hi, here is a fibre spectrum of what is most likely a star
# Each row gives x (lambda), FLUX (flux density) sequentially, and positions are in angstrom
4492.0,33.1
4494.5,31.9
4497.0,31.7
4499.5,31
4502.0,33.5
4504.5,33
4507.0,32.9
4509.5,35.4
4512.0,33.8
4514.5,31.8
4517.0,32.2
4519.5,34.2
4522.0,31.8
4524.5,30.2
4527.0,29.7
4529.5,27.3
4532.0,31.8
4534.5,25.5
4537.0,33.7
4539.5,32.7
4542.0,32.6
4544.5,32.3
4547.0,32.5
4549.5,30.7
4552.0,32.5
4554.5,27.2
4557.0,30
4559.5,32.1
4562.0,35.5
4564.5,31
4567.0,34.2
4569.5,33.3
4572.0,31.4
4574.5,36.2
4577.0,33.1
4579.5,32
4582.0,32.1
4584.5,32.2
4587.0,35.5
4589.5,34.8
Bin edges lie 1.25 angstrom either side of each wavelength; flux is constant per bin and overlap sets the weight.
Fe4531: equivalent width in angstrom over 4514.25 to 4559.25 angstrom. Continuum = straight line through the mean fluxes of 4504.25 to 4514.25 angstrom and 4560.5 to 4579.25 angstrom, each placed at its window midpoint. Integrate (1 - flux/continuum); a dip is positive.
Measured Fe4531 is 3.4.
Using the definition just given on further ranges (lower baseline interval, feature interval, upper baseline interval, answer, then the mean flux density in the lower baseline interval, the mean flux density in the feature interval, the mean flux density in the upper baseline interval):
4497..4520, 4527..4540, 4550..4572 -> 0.98 angstrom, 33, 30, 31.9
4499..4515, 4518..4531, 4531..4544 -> 0.58 angstrom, 33.2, 30.7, 31.3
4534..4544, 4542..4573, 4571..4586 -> 0.29 angstrom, 31.6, 31.9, 32.9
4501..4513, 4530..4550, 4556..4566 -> 0.90 angstrom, 33.7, 31.3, 32.3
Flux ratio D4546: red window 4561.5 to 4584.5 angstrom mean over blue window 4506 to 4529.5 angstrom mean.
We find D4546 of 1.0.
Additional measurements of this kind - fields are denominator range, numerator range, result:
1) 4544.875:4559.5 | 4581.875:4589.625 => 1.09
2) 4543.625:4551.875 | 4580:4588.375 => 1.04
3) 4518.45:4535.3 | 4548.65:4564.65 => 1.04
